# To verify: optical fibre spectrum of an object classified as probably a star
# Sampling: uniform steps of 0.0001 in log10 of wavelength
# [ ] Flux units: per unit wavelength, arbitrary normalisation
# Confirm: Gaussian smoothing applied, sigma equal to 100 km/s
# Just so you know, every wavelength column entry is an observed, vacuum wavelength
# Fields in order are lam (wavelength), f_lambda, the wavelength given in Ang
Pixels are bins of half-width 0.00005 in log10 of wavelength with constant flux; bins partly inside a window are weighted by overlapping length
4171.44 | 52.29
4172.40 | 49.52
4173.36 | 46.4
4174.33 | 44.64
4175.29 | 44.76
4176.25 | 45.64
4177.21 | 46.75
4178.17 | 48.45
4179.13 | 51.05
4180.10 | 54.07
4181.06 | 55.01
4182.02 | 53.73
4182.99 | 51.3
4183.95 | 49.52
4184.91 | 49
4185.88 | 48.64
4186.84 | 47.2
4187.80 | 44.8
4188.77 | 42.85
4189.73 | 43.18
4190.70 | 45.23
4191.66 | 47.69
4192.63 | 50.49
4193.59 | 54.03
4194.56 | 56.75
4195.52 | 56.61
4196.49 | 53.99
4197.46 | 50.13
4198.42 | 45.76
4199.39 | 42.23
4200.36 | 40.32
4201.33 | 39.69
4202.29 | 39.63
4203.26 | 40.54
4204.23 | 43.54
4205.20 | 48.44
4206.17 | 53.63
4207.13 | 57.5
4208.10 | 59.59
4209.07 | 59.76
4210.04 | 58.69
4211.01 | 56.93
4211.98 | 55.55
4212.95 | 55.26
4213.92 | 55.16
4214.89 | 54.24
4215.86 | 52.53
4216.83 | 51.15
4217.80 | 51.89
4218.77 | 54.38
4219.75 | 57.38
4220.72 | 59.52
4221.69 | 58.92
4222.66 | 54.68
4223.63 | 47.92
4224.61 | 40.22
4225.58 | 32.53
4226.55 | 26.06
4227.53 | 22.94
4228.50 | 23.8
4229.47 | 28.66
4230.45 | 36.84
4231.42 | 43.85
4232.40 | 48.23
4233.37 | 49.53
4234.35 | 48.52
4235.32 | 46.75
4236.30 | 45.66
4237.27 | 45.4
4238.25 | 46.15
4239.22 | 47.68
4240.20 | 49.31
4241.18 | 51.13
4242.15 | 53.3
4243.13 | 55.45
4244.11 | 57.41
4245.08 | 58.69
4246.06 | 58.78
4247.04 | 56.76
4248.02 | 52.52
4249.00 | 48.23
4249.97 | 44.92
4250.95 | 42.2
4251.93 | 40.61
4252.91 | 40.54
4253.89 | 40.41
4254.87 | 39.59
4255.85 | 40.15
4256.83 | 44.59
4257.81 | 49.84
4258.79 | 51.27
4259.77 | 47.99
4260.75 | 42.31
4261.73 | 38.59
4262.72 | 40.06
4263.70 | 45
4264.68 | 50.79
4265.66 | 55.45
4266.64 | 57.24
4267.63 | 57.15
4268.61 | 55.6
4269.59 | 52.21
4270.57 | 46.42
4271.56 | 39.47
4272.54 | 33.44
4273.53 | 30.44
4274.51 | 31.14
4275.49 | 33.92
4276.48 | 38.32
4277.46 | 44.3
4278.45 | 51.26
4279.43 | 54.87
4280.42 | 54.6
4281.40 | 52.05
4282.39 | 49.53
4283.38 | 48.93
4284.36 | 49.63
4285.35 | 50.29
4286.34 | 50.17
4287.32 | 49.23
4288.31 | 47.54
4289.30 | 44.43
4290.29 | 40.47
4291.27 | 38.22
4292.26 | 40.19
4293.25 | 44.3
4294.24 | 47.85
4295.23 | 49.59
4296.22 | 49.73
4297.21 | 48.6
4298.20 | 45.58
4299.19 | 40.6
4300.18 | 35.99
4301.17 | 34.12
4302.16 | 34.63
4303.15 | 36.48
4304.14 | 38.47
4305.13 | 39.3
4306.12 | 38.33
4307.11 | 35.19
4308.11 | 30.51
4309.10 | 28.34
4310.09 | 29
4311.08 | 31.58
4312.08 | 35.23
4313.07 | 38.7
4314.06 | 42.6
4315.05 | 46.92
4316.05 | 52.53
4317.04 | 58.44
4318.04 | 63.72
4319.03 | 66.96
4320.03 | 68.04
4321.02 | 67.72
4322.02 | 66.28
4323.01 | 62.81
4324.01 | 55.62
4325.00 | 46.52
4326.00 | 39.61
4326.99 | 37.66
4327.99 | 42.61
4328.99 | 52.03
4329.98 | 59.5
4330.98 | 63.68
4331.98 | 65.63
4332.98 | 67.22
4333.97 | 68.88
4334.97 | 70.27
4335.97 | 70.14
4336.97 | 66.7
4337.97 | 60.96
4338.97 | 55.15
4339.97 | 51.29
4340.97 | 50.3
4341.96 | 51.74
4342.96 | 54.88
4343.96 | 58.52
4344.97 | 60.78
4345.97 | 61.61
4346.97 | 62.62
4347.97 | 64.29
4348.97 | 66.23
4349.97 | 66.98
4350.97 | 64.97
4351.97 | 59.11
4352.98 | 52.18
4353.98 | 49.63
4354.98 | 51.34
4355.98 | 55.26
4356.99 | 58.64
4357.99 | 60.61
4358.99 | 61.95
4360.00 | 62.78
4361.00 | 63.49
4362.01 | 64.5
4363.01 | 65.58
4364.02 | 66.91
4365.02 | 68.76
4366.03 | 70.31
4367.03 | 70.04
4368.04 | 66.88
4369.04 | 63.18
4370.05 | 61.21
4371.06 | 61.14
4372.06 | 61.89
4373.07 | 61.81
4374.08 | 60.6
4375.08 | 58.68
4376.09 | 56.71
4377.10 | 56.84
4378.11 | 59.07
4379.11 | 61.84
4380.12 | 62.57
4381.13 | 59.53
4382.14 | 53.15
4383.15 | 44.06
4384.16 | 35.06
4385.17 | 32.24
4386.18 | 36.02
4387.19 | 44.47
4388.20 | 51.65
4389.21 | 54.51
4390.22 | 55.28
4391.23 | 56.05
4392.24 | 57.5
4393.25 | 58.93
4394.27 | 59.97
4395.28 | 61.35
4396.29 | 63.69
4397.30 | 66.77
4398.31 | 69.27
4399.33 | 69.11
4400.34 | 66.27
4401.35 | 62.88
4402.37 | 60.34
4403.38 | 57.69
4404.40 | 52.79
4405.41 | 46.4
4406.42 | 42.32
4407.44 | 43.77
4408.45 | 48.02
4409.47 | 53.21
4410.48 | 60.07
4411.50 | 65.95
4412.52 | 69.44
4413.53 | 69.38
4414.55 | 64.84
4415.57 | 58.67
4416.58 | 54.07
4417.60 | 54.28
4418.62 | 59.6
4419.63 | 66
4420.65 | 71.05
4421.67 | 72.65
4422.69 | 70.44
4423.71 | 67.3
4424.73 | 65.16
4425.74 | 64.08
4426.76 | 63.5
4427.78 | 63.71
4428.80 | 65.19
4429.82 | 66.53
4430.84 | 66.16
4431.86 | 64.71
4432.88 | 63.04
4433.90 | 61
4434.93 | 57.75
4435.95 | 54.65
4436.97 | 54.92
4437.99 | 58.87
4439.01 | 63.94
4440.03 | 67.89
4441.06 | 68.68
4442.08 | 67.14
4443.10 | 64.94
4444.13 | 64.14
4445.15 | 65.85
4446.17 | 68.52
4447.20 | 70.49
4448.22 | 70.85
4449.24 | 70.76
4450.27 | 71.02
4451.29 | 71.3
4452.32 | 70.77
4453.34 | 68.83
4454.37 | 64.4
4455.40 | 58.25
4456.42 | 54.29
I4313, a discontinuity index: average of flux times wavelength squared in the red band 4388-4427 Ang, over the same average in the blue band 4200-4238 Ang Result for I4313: 1.39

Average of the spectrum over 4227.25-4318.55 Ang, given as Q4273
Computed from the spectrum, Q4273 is 44.6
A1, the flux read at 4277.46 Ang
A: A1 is 44.3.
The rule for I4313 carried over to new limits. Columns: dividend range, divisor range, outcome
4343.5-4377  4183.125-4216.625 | 1.33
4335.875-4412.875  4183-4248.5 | 1.29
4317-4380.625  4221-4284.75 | 1.38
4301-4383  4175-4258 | 1.23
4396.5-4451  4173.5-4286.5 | 1.44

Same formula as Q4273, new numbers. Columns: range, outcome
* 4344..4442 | 60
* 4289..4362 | 52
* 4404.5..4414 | 55.3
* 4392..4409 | 58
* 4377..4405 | 56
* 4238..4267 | 48.2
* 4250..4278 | 43.9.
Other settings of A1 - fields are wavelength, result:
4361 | 63.49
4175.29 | 44.76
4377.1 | 56.84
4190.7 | 45.23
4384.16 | 35.06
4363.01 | 65.58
